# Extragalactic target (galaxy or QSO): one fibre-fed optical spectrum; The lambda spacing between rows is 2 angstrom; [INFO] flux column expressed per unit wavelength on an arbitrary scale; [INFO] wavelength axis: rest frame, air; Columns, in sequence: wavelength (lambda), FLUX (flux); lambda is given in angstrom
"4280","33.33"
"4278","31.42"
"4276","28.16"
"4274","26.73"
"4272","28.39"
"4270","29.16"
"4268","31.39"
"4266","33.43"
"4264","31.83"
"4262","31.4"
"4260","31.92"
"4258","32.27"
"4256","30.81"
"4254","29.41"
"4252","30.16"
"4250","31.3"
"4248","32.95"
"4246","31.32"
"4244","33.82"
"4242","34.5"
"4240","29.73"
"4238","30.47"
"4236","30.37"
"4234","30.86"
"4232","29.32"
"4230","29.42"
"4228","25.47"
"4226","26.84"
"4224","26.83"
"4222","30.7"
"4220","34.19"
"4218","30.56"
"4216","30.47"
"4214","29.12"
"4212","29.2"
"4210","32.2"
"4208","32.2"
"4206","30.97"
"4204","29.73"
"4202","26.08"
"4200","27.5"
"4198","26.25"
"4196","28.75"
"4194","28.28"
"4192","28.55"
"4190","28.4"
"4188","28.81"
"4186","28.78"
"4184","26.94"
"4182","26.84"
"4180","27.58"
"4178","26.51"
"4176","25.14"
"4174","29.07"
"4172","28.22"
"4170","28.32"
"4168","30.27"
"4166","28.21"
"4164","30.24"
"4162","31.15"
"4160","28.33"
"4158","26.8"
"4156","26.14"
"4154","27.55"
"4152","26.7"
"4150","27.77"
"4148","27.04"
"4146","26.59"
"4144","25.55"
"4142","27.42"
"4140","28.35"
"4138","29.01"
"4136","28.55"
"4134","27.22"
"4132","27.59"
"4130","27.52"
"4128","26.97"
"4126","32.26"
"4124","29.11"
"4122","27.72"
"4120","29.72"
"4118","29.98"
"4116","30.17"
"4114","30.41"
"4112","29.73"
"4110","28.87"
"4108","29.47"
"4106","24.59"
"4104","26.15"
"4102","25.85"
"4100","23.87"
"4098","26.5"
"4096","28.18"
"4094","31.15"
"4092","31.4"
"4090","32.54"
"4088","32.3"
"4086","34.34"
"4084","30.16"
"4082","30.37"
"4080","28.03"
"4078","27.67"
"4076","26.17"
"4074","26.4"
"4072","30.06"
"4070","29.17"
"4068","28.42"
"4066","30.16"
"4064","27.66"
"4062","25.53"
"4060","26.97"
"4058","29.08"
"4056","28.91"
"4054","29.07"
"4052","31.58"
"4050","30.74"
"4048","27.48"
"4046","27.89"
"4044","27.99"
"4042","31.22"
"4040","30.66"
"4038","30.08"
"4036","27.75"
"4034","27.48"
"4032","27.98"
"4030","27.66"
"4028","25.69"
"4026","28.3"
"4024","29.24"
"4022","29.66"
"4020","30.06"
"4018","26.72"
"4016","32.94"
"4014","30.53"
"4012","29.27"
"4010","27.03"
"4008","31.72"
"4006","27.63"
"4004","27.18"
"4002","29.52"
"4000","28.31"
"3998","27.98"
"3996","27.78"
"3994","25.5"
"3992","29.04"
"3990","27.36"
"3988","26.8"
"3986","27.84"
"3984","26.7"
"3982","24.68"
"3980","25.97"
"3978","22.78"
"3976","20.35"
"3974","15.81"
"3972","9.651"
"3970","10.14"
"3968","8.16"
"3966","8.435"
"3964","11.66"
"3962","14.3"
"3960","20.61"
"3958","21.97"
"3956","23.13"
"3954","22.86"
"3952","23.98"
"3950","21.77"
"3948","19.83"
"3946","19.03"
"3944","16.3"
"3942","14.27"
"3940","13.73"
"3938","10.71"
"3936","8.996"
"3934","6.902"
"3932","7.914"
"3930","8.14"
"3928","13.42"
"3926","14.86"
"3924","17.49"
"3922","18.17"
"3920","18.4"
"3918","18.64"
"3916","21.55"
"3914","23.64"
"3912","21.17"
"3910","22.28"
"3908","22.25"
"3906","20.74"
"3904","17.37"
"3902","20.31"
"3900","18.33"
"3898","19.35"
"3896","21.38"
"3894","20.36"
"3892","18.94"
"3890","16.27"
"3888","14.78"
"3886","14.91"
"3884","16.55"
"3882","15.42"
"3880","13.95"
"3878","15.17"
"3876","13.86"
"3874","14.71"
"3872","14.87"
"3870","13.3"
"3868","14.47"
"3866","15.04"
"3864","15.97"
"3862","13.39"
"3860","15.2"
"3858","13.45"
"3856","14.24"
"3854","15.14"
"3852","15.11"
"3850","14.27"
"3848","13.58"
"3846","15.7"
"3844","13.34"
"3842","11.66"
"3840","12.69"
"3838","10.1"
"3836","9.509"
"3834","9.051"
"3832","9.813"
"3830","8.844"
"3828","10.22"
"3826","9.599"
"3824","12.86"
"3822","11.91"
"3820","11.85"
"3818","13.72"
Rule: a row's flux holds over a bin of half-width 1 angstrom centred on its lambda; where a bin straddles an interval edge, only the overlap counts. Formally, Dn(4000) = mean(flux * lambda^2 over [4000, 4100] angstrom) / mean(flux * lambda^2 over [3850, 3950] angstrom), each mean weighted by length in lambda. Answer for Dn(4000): 1.93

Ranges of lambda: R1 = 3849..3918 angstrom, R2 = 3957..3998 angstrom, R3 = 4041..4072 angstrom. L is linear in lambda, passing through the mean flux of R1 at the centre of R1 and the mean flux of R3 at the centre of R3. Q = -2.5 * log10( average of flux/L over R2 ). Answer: 0.16 mag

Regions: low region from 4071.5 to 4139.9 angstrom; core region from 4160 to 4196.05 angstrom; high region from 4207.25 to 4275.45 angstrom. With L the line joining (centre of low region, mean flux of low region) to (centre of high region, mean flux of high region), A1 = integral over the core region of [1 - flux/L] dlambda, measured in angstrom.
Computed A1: 1.7 angstrom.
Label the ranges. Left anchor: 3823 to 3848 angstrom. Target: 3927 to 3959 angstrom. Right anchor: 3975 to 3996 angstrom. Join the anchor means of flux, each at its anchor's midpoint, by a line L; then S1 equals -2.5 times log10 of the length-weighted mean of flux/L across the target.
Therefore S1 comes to 0.36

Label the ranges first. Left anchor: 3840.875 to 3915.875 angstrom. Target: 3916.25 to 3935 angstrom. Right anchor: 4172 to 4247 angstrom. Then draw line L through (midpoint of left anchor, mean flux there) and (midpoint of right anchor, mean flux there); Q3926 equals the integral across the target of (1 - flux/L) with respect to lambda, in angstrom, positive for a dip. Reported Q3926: 4.3 angstrom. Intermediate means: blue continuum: 16.6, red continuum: 29.2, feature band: 14.1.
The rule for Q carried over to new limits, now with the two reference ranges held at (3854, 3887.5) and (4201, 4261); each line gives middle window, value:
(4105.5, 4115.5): -0.150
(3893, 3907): -0.229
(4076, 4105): -0.196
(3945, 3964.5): -0.102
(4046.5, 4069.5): -0.246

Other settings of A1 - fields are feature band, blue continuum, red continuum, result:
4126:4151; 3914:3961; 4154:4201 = -1.4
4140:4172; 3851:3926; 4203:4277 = -0.7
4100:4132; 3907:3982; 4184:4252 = -4.4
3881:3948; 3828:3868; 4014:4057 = 5.6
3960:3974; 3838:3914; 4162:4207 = 5.8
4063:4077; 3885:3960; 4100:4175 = -1.9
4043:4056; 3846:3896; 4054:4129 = -1.4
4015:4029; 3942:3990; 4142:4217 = -4.7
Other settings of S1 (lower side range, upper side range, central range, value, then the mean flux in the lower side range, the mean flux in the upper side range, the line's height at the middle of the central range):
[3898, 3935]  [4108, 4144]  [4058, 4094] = -0.127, 17.4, 28.8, 26.1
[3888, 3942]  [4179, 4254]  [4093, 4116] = -0.121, 16.9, 29.6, 24.9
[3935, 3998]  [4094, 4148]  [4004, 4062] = -0.242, 19.5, 28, 23.2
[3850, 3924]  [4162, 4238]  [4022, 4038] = -0.237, 17.2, 28.9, 22.5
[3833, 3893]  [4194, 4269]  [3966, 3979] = 0.332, 14.2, 30.3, 19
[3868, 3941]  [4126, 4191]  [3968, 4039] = -0.241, 16.3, 27.9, 20.8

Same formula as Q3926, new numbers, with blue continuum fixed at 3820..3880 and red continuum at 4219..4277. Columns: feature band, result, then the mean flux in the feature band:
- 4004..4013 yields -3.96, 28.7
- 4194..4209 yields -0.17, 28.7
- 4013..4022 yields -4.28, 30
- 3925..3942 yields 5.98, 10.8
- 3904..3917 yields -4.93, 21.6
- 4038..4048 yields -3.66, 29.3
